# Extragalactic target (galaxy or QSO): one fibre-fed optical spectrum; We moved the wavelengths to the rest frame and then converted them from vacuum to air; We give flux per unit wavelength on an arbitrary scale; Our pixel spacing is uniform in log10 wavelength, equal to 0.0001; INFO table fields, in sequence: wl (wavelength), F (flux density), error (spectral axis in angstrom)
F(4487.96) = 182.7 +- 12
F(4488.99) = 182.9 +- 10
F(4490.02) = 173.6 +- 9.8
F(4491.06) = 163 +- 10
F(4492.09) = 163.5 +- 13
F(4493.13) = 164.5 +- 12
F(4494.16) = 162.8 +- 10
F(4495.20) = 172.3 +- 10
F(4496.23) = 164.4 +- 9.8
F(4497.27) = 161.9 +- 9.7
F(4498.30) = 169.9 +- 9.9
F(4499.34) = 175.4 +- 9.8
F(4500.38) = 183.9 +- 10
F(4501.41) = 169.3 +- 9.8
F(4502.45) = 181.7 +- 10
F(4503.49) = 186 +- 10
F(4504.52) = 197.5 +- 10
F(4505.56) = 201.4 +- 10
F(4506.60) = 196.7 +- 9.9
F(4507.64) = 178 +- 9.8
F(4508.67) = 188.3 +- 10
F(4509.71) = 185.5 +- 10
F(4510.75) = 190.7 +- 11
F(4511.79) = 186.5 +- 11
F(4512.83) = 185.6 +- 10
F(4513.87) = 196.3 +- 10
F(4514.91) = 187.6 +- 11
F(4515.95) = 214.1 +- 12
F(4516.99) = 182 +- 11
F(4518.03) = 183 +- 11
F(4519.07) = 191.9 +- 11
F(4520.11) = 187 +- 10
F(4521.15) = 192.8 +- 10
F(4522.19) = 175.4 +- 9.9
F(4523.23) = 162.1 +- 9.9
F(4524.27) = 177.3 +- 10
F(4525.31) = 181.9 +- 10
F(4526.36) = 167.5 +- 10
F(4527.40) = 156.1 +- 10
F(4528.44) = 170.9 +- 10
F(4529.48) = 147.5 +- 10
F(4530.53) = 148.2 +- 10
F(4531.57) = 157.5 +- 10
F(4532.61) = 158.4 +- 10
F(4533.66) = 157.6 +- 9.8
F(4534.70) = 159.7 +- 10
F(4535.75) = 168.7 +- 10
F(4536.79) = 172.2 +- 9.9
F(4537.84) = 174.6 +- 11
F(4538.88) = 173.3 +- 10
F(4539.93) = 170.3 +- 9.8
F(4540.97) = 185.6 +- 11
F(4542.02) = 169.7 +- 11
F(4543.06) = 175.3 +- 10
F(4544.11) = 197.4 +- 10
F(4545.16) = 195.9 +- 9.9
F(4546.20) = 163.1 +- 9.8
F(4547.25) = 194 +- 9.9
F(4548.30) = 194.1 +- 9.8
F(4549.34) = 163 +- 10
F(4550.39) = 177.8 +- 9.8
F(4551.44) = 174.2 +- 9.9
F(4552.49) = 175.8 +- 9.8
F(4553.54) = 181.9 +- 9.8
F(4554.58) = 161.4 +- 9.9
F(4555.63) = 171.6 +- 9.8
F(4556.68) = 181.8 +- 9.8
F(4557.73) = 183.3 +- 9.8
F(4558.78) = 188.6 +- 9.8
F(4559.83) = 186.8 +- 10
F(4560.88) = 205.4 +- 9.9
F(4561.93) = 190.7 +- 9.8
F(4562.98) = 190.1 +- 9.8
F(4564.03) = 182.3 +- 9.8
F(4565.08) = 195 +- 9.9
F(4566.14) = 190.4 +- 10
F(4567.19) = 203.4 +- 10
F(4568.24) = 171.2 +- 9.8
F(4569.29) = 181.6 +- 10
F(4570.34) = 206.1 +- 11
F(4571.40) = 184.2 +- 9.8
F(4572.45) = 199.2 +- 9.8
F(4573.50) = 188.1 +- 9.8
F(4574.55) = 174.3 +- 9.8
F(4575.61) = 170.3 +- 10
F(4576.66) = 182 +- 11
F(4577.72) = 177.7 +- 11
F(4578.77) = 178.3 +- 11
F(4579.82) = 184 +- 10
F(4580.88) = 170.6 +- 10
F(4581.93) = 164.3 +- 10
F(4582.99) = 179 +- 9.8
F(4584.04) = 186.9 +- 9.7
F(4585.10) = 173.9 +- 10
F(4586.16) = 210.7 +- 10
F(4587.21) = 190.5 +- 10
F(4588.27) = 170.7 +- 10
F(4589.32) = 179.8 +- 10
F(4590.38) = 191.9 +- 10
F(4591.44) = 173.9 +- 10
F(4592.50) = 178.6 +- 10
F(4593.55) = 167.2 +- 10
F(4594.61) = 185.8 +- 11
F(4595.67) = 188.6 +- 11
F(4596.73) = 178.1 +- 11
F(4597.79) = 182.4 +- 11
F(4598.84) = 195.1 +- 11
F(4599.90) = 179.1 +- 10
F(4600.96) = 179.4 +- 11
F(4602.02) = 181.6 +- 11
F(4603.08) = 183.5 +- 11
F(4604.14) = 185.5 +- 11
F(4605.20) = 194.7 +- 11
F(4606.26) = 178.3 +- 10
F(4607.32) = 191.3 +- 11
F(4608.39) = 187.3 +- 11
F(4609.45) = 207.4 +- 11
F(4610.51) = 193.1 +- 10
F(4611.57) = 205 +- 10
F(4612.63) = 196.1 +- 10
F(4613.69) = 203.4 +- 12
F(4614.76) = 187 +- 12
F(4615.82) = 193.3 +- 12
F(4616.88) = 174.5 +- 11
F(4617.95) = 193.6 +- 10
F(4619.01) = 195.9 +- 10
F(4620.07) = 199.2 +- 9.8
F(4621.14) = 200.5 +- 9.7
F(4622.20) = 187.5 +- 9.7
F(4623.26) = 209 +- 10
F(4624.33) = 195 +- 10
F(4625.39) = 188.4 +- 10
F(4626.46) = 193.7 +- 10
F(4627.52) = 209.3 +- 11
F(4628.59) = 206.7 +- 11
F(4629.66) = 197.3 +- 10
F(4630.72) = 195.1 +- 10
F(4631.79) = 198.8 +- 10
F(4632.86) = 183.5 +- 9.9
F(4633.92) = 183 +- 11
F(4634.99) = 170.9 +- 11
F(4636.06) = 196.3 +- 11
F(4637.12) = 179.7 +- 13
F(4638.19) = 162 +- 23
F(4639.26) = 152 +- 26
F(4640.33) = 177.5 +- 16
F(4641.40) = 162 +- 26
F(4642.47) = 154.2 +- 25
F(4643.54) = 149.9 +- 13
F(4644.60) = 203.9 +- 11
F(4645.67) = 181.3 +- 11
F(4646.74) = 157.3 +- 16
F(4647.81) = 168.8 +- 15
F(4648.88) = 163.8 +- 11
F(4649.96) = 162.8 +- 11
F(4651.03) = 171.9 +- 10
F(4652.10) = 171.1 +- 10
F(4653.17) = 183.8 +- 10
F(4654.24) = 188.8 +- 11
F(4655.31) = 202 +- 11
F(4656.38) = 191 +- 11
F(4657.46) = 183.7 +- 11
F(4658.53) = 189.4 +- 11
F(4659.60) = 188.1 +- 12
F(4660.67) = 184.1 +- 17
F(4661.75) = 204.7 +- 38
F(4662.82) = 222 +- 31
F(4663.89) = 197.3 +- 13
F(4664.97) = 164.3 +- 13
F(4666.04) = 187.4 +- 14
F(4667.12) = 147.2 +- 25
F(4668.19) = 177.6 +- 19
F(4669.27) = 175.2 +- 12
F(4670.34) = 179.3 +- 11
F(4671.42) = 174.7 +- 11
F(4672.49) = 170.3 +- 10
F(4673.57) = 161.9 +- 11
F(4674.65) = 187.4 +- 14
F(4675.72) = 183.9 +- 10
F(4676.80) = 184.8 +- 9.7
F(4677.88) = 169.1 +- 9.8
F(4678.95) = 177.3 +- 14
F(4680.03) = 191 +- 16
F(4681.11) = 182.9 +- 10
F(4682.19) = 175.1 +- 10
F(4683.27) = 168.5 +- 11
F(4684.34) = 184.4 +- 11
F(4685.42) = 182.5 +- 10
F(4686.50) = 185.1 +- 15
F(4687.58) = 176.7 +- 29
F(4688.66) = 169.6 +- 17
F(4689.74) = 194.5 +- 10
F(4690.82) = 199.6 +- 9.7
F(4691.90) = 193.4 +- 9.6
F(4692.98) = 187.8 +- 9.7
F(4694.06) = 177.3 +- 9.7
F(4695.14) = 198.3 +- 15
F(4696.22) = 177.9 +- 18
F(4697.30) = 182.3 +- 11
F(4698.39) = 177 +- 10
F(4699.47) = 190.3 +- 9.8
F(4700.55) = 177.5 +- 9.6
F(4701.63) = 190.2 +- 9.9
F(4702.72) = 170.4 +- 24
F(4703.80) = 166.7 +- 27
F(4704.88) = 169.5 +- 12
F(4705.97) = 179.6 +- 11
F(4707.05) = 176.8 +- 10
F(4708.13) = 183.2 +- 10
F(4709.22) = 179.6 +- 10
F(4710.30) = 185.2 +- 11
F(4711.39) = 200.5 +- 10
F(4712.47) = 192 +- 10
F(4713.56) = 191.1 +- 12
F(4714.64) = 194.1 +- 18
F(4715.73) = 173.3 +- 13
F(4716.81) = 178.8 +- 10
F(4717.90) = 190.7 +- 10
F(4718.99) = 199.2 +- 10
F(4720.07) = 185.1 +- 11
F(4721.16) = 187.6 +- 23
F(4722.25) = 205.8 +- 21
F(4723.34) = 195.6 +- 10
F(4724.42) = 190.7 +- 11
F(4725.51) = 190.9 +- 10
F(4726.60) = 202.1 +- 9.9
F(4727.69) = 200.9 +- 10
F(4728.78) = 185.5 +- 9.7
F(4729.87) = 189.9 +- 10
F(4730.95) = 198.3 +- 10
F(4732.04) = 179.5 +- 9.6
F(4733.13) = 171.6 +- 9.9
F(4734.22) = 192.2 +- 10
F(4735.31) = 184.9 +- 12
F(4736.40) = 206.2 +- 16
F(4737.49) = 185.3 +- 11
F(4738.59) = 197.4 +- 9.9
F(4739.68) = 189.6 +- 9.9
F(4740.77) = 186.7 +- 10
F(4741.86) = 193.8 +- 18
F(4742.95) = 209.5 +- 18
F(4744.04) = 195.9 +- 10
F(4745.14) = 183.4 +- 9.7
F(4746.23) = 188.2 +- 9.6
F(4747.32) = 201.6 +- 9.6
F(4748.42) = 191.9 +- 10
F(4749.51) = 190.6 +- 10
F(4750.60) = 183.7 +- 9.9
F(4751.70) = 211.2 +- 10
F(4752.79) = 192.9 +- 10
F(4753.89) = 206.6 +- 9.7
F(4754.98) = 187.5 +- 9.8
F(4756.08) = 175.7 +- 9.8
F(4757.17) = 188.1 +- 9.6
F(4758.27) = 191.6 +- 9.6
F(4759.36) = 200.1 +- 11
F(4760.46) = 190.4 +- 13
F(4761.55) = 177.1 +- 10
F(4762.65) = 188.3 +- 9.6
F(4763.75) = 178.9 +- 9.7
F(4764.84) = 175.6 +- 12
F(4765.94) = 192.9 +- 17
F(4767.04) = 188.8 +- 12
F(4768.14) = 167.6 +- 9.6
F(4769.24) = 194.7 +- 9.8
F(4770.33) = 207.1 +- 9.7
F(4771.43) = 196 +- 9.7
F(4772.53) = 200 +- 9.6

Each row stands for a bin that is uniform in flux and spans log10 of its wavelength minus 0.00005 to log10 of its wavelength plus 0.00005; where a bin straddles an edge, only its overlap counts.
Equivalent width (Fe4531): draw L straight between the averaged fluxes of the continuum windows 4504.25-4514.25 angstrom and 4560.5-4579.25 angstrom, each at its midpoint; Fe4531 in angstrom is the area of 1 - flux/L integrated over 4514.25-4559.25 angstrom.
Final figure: 3.1 angstrom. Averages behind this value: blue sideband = 190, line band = 176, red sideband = 187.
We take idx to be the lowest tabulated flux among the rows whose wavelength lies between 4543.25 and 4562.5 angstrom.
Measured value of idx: 161.4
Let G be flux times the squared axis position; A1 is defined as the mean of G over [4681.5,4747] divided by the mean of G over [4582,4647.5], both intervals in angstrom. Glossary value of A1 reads 1.1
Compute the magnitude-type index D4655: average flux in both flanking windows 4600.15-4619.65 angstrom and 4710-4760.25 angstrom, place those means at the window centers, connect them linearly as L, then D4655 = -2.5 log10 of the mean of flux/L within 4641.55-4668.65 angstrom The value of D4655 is 0.07 mag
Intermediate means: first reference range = 190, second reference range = 192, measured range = 180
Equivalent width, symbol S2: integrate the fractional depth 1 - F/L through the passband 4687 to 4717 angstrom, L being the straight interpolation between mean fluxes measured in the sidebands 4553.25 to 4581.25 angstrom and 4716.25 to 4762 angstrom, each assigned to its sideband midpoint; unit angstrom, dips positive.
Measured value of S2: 1.1 angstrom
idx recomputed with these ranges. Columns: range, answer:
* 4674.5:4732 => 166.7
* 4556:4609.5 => 164.3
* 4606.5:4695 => 147.2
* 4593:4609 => 167.2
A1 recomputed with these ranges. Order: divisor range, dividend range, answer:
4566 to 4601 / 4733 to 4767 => 1.12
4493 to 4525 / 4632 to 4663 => 1.04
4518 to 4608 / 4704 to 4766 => 1.14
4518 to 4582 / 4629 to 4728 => 1.08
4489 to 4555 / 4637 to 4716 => 1.09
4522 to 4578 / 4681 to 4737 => 1.12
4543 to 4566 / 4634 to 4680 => 1.01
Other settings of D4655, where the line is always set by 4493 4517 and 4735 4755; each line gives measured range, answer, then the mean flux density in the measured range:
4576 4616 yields 0.01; 185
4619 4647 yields 0.02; 185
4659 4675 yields 0.05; 181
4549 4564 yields 0.02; 181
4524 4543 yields 0.11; 167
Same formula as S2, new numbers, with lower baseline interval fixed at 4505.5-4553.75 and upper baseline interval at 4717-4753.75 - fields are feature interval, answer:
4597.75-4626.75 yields -1.2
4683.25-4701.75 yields 0.5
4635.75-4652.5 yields 1.5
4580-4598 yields 0.1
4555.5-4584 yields -0.6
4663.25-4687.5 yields 1.4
